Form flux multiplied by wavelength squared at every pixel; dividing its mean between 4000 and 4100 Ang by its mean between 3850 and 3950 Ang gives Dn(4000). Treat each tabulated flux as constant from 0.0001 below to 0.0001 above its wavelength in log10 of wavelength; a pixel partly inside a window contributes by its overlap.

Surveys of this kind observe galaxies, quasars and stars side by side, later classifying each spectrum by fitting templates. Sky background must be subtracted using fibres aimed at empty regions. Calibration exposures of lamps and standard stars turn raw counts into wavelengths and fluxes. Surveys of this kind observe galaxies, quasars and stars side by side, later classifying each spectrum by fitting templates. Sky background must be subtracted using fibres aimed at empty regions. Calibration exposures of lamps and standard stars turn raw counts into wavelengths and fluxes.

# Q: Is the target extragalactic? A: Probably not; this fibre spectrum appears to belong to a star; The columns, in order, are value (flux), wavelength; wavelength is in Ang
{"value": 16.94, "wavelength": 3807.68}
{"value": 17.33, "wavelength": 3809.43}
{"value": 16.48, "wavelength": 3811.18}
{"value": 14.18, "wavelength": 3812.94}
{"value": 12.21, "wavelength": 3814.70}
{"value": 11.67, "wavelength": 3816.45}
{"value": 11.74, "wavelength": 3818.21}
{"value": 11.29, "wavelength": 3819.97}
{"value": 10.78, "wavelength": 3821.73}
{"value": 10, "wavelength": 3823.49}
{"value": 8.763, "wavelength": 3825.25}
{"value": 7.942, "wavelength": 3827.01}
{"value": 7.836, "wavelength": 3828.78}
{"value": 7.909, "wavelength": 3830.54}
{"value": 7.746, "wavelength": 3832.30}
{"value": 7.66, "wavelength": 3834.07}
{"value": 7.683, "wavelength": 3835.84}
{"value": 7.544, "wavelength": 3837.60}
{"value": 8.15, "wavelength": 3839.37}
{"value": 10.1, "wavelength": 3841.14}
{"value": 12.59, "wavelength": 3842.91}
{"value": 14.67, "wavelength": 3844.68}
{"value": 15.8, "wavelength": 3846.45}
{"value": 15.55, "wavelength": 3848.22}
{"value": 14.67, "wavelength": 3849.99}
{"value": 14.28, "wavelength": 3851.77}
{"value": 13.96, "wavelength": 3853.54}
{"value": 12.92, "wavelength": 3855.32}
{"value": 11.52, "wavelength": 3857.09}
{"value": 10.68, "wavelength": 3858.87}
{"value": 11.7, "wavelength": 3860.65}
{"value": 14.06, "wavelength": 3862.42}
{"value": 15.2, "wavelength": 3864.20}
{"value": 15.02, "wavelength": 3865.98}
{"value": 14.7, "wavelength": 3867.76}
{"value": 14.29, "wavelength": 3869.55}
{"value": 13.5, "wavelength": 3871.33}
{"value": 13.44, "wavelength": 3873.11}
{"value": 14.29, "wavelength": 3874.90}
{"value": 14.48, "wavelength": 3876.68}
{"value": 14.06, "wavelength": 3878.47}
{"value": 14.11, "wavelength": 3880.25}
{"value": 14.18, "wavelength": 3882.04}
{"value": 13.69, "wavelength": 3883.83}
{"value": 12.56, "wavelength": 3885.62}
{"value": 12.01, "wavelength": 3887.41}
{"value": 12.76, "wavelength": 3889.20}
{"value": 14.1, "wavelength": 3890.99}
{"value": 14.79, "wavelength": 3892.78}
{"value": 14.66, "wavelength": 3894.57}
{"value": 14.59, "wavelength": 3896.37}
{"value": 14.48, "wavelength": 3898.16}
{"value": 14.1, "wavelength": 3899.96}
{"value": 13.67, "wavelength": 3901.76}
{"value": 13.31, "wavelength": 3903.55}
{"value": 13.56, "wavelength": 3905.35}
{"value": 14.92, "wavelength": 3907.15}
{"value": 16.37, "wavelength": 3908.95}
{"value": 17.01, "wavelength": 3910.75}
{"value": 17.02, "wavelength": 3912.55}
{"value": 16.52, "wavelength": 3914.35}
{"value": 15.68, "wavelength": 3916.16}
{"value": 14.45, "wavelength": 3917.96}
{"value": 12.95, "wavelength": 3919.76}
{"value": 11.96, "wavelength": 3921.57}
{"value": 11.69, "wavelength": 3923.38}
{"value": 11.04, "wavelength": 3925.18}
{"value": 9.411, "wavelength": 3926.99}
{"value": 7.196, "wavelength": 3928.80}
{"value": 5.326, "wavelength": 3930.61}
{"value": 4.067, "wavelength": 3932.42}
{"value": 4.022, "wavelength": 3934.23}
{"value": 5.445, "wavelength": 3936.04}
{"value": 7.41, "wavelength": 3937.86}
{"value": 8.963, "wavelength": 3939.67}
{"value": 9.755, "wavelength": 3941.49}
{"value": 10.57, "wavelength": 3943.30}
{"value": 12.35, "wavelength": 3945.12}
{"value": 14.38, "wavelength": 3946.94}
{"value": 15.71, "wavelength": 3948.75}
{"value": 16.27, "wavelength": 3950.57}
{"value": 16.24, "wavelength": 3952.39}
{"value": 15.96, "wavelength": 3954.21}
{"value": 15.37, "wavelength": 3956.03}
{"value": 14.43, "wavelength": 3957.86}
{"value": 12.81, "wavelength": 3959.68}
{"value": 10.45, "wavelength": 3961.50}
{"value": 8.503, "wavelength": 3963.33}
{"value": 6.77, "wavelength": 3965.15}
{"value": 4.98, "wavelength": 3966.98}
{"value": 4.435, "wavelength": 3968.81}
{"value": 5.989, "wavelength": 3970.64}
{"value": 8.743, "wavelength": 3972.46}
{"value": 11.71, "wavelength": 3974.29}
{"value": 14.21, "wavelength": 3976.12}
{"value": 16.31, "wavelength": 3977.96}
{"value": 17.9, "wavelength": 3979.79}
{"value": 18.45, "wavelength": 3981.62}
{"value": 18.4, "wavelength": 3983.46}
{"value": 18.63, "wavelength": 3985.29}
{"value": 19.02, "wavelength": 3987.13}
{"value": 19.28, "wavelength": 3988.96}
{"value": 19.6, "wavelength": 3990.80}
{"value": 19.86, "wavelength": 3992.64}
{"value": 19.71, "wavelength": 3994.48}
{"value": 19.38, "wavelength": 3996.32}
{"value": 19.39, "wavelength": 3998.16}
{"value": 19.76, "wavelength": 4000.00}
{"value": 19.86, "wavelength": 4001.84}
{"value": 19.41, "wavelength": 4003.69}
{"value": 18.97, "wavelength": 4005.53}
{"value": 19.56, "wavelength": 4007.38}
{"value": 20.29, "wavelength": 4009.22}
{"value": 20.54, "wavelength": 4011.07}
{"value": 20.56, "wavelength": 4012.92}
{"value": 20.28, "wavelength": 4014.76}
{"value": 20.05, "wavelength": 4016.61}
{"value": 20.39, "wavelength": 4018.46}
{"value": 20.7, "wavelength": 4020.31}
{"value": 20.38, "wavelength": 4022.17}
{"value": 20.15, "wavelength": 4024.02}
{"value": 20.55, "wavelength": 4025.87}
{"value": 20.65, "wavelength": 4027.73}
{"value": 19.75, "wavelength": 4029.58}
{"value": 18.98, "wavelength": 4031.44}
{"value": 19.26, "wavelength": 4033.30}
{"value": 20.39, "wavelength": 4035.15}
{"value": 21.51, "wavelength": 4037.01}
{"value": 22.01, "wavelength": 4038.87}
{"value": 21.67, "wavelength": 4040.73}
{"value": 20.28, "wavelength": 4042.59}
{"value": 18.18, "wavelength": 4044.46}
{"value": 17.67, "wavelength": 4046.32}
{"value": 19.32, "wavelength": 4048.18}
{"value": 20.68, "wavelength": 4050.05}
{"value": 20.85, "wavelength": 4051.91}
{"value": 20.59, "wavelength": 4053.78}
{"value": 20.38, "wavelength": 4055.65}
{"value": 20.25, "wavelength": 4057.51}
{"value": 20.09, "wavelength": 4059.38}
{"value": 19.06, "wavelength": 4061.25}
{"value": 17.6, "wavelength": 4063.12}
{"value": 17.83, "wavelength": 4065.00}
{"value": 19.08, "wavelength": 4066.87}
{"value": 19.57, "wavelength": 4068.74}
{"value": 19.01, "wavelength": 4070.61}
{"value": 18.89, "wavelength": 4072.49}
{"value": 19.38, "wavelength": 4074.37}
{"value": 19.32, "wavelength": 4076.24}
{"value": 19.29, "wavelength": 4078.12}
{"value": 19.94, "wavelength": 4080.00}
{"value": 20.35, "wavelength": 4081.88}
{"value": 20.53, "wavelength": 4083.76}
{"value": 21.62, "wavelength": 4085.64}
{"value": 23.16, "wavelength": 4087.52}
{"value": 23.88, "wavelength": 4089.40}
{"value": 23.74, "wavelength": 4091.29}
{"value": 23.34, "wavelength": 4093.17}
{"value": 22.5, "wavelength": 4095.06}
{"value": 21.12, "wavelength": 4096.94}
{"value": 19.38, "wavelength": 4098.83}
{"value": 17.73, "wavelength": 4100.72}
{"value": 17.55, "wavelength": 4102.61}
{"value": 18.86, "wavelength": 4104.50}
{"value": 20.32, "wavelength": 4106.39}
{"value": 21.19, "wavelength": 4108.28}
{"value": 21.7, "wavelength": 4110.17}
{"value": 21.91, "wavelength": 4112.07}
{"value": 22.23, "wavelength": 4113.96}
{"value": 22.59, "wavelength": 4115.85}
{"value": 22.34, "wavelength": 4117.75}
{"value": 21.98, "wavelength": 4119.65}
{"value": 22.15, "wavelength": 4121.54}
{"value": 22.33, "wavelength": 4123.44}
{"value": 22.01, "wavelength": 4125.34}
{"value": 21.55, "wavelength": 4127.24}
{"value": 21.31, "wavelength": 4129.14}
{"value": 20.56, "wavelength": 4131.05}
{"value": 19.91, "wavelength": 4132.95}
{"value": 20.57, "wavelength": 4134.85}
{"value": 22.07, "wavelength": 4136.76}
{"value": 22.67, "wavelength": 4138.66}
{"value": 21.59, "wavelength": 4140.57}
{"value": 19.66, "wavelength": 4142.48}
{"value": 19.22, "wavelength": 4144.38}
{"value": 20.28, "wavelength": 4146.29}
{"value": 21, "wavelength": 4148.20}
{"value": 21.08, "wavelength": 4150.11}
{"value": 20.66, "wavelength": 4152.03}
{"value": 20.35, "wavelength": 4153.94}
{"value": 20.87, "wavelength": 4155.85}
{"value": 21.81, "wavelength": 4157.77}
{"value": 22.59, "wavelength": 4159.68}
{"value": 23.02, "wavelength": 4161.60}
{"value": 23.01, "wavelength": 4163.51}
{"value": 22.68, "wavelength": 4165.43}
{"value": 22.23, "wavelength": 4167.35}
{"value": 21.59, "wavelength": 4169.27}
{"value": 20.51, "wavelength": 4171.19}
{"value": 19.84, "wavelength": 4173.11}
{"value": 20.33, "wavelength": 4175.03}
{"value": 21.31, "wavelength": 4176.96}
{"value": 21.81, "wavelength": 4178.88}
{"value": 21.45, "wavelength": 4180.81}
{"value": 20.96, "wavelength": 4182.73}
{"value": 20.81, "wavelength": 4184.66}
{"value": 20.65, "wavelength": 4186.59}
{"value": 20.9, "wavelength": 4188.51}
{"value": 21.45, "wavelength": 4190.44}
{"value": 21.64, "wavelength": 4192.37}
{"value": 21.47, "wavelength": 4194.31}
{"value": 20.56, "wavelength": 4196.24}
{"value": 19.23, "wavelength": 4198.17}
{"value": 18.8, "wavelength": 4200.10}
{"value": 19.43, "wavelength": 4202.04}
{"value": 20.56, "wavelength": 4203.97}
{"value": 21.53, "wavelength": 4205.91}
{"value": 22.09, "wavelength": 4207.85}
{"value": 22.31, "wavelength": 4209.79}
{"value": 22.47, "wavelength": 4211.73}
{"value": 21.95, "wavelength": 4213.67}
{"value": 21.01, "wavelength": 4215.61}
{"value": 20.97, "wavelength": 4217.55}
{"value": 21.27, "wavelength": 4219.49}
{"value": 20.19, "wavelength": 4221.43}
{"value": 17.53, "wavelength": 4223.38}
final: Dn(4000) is 1.72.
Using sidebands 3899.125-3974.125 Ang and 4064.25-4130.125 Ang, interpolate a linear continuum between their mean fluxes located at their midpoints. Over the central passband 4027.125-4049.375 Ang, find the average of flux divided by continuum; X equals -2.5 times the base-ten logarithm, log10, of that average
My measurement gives -0.15 mag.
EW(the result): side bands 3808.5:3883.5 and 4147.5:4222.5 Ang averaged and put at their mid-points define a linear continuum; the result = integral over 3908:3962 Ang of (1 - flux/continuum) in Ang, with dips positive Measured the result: 9.5 Ang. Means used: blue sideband 12.3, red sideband 21.2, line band 12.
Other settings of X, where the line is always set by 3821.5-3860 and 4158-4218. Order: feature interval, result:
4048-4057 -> -0.187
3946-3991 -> 0.078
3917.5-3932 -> 0.295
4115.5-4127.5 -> -0.150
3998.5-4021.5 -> -0.247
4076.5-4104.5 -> -0.141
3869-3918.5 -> -0.156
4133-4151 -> -0.052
